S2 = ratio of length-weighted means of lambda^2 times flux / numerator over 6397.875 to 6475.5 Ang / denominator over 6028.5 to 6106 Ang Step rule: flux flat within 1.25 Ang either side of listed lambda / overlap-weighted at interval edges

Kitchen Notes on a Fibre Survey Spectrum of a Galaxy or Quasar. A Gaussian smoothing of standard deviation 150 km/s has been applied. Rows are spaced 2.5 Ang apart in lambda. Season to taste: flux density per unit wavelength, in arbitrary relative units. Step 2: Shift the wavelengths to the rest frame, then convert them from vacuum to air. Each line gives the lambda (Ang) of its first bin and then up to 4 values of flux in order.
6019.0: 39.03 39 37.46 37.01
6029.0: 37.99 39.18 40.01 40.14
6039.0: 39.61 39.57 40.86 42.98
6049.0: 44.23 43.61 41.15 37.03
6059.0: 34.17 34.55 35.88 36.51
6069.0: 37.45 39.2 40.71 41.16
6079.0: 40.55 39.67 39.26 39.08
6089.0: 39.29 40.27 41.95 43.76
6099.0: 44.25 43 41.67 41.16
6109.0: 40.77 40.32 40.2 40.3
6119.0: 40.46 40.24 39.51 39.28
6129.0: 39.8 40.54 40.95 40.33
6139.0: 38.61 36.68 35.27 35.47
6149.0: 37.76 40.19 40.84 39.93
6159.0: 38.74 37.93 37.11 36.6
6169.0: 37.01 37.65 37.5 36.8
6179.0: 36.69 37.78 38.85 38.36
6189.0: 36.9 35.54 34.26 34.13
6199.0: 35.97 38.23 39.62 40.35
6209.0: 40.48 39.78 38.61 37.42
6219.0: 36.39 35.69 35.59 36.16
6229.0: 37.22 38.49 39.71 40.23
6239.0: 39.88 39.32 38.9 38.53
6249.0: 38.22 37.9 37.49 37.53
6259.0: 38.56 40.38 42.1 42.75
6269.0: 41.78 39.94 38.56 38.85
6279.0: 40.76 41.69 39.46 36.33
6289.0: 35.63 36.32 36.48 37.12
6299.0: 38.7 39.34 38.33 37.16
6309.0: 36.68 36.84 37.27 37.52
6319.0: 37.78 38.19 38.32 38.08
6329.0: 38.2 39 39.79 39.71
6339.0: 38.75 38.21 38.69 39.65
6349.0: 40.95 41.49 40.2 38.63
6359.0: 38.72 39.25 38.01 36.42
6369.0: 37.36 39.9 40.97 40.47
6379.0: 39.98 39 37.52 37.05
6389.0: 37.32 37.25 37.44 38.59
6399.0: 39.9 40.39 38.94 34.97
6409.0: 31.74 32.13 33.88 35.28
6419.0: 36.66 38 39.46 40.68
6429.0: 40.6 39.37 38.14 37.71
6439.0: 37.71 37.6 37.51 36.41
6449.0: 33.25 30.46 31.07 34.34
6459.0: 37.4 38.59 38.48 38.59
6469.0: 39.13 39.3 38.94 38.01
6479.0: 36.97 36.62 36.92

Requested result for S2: 1.04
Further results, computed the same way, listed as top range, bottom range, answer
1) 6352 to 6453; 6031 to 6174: 1.05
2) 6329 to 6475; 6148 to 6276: 1.05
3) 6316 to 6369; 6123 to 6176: 1.07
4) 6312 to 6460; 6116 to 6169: 1.05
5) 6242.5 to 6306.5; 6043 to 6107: 1.03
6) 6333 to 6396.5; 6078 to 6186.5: 1.06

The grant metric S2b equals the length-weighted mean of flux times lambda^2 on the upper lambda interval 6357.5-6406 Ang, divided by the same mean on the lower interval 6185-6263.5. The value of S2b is 1.07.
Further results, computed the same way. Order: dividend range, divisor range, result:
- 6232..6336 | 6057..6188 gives 1.04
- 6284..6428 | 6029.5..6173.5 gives 1.04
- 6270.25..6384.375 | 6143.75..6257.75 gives 1.06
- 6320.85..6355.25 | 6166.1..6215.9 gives 1.09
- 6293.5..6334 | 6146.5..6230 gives 1.05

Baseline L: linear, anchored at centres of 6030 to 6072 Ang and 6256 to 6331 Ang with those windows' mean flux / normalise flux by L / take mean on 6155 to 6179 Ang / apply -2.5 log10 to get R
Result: 0.03 mag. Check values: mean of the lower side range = 39.2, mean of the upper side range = 38.6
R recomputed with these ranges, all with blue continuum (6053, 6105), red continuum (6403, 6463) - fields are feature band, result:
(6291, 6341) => -0.02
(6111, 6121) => -0.03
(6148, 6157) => -0.02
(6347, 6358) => -0.09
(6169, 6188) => 0.03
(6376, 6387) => -0.06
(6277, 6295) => -0.01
